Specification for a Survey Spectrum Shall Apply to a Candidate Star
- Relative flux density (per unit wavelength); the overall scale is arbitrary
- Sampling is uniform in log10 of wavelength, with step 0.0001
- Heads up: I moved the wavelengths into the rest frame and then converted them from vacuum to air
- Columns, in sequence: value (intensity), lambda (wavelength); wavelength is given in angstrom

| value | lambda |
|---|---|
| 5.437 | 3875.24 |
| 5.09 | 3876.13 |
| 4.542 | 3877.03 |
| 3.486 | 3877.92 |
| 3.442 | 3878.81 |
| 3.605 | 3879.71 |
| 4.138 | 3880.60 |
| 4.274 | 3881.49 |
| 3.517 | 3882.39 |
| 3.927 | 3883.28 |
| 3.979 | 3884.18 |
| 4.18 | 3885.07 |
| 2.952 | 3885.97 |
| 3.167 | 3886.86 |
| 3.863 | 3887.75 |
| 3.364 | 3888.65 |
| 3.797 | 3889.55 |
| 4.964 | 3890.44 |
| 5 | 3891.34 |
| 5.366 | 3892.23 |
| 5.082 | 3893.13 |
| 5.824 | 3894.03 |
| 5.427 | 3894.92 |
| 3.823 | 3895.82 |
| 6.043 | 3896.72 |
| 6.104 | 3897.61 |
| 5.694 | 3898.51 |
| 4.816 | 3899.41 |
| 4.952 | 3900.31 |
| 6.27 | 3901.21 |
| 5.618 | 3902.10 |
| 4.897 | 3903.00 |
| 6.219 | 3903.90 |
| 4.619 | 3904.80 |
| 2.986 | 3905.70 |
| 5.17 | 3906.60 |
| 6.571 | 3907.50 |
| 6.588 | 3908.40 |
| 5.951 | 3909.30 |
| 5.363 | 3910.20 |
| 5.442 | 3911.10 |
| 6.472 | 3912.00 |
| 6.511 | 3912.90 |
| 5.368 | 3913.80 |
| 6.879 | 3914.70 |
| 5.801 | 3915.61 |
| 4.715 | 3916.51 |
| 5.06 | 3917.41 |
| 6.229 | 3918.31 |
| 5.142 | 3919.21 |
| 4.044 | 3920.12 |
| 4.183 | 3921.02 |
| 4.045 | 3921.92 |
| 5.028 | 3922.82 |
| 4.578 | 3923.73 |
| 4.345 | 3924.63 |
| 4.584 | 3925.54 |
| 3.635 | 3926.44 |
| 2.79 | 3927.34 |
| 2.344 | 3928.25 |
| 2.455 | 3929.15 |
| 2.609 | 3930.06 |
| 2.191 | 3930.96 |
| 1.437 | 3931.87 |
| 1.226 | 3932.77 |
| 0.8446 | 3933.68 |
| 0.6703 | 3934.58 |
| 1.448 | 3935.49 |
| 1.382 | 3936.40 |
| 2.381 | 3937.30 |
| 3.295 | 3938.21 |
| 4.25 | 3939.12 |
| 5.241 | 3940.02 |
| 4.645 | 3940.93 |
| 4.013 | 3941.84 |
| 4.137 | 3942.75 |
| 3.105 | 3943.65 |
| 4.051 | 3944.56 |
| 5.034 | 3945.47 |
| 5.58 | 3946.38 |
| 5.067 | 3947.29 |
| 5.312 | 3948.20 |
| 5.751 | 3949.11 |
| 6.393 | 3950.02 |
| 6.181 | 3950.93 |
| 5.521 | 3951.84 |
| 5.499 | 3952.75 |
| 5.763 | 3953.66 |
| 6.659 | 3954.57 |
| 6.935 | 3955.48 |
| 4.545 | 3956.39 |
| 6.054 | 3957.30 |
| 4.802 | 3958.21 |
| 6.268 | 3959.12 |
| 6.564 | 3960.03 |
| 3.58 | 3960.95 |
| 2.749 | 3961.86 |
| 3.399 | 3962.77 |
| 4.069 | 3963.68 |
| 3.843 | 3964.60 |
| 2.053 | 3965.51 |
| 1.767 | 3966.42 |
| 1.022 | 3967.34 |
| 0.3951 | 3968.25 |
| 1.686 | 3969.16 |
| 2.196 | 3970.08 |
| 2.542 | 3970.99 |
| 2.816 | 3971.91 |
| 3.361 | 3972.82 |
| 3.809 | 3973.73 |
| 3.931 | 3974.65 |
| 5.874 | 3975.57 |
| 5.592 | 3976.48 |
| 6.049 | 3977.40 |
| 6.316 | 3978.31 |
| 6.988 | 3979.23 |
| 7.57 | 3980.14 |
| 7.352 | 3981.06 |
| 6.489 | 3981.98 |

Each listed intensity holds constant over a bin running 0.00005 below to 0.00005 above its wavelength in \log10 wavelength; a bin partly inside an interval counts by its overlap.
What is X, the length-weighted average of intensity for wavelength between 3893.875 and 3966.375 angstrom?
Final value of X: 4.57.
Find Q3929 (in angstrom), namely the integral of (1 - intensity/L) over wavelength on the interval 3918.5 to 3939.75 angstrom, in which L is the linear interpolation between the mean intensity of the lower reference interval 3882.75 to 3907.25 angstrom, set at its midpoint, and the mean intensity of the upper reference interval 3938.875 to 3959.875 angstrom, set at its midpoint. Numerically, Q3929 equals 8.4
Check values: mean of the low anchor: 4.76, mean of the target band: 3.05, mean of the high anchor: 5.28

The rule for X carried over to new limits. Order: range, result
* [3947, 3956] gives 5.91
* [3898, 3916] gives 5.61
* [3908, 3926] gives 5.31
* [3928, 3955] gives 3.83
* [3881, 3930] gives 4.8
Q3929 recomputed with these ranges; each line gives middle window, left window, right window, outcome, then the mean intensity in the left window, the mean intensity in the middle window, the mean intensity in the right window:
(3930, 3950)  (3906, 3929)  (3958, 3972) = 2.8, 5.02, 3.43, 3.08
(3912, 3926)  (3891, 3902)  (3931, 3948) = -2.9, 5.38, 5.14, 3.22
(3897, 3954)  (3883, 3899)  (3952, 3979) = -1.4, 4.59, 4.52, 4.18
